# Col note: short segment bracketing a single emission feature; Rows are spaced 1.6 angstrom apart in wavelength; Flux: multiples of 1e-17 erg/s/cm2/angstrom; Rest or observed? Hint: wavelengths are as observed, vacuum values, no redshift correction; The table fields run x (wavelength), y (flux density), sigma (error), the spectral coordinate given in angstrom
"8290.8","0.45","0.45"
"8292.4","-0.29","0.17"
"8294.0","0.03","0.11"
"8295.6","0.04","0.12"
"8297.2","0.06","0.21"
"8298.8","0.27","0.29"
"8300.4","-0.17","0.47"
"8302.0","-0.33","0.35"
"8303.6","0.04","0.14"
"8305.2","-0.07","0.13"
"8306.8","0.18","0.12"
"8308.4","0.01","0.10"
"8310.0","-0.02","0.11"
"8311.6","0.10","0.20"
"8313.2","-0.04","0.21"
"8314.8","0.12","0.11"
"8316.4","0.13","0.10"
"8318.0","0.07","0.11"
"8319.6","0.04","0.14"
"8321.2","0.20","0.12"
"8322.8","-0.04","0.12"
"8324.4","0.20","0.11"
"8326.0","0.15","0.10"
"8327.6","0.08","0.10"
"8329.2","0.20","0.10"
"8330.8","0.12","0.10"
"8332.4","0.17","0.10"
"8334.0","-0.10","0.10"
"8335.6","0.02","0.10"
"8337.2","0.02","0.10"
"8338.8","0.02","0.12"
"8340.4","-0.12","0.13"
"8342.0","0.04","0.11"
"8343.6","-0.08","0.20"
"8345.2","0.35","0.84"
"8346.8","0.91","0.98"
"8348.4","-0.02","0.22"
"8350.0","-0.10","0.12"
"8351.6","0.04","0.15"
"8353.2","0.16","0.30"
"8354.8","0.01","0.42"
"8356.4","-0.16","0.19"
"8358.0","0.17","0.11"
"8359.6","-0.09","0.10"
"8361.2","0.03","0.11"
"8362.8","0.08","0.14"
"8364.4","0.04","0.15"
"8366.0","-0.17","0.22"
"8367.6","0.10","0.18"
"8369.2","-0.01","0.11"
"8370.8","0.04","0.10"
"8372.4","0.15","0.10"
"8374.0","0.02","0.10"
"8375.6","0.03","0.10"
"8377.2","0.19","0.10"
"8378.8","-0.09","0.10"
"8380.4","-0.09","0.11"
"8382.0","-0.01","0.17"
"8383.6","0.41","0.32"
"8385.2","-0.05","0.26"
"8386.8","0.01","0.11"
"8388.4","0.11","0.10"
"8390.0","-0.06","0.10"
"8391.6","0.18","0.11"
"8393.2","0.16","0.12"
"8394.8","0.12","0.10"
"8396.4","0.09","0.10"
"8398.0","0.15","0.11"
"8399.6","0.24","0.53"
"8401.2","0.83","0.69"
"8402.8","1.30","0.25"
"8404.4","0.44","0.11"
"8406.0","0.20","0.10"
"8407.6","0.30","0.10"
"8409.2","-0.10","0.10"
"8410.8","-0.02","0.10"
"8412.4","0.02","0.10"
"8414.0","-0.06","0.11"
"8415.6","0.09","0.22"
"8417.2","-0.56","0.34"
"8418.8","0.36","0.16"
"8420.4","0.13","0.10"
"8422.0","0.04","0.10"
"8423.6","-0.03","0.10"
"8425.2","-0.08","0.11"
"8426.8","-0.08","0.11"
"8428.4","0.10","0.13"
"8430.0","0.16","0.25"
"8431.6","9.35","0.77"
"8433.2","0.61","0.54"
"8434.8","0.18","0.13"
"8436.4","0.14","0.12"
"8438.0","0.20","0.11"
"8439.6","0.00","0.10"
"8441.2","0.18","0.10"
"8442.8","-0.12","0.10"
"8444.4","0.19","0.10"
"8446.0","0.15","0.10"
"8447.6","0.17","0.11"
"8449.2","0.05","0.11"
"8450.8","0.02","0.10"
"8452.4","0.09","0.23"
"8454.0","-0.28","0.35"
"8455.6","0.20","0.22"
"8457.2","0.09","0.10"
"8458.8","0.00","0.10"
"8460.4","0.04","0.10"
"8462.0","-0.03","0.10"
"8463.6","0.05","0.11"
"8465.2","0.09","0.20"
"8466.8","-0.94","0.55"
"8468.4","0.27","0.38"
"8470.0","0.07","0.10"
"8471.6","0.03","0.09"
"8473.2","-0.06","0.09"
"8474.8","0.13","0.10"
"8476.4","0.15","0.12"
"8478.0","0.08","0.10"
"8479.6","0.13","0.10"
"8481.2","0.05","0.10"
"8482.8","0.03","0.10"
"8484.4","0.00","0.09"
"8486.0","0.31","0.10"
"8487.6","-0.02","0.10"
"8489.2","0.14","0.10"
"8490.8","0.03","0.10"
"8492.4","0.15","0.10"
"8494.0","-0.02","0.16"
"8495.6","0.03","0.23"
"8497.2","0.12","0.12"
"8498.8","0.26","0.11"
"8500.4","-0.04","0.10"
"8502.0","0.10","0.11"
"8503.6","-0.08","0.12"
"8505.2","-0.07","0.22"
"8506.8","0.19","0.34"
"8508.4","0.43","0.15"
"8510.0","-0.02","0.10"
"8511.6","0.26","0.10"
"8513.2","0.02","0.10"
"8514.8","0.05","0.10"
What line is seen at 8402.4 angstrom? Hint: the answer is H-gamma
